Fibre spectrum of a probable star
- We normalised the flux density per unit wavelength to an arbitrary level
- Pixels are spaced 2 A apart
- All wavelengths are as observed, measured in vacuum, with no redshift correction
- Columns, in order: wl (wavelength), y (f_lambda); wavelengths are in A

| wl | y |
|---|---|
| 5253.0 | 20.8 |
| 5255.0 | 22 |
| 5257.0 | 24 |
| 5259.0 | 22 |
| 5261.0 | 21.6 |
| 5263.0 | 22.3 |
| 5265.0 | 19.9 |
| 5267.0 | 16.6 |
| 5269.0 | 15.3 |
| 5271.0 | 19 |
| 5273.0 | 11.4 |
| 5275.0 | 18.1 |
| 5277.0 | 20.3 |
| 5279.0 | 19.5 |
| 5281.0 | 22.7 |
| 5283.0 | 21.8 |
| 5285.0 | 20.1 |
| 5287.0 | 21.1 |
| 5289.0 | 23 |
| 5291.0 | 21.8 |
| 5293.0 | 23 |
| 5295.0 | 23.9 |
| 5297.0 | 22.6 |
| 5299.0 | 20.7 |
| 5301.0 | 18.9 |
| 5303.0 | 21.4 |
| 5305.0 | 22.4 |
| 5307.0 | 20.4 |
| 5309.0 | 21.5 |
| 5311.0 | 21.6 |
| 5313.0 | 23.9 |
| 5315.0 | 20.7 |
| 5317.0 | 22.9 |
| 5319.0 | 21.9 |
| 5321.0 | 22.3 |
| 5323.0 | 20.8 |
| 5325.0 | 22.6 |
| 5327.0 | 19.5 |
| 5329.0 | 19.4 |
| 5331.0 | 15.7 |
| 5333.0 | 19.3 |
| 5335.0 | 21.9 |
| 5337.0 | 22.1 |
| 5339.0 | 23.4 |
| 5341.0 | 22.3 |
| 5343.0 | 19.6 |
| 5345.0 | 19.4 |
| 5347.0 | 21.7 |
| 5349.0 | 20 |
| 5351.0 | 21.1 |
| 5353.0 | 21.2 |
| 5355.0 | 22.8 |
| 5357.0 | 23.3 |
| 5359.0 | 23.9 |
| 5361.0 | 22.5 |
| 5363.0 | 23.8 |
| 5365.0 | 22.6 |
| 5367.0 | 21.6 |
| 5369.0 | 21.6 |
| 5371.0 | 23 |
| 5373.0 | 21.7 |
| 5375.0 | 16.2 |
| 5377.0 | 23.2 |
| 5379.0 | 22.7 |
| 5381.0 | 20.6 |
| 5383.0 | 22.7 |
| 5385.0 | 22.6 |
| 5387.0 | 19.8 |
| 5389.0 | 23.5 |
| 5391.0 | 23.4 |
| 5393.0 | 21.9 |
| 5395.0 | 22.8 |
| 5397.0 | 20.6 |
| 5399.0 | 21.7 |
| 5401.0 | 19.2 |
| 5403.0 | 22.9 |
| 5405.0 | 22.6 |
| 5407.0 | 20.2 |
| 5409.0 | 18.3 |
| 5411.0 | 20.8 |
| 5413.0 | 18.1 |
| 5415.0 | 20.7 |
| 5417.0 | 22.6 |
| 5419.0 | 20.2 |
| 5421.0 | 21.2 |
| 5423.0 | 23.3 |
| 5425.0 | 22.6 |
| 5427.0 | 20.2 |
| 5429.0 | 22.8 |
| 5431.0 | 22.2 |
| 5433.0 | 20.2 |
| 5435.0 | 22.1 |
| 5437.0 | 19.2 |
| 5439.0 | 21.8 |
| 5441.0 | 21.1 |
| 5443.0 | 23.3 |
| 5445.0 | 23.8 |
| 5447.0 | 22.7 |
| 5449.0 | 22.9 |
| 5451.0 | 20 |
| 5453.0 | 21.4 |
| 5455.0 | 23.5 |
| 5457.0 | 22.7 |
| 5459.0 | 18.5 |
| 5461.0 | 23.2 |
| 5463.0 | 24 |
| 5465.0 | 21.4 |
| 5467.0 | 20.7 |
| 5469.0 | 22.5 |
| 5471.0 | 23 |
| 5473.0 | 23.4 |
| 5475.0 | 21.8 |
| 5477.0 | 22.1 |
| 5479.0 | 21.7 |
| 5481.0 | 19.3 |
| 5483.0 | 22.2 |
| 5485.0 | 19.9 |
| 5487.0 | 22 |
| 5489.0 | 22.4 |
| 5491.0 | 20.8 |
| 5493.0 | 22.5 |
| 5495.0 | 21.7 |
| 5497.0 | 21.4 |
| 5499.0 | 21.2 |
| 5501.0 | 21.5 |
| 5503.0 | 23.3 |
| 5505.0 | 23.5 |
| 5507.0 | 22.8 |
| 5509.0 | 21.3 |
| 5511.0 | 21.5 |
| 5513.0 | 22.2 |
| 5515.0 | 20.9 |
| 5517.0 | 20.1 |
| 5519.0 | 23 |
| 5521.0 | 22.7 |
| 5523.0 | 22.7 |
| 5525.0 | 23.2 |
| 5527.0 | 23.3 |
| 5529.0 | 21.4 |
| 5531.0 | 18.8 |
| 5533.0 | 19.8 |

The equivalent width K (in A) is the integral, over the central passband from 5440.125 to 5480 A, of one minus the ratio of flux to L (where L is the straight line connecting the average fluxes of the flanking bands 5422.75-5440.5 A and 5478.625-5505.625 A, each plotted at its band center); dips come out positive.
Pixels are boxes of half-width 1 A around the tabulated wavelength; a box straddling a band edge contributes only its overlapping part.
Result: -1.1 A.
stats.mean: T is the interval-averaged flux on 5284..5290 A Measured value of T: 21.4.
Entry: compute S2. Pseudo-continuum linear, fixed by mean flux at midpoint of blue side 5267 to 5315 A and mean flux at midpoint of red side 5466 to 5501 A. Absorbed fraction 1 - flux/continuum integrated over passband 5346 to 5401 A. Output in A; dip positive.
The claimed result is -2.3 A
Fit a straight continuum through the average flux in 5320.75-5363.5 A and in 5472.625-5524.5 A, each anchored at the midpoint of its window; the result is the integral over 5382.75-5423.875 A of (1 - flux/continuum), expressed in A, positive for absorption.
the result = 0.2 A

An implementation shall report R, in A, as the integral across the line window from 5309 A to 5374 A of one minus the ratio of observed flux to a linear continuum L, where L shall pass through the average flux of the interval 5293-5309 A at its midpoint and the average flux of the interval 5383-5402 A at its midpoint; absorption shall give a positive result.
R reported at 0.3 A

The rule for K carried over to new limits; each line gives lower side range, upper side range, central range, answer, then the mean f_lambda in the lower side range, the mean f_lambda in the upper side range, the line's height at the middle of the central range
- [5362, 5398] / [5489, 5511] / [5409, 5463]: 0.9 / 21.9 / 22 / 21.9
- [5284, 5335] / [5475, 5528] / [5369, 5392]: -0.3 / 21.3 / 21.9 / 21.5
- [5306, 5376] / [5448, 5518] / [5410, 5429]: 0.4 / 21.4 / 21.8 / 21.6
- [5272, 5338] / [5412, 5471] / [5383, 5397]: -0.5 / 20.9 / 21.7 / 21.4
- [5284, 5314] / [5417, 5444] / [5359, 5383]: -0.3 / 21.8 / 21.6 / 21.7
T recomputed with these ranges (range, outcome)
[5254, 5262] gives 22.4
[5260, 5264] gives 22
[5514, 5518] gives 20.5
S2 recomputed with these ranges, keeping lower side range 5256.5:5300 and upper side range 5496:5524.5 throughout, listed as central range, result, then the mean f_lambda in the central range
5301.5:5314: -0.67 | 21.7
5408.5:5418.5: 0.55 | 20.2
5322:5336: 0.61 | 19.9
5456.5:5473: -0.26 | 22.1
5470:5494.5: 0.09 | 21.8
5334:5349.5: -0.34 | 21.3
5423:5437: -0.09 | 21.6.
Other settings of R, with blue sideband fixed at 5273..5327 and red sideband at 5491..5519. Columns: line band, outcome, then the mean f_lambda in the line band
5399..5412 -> 0.5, 20.7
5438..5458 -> -0.6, 22.3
